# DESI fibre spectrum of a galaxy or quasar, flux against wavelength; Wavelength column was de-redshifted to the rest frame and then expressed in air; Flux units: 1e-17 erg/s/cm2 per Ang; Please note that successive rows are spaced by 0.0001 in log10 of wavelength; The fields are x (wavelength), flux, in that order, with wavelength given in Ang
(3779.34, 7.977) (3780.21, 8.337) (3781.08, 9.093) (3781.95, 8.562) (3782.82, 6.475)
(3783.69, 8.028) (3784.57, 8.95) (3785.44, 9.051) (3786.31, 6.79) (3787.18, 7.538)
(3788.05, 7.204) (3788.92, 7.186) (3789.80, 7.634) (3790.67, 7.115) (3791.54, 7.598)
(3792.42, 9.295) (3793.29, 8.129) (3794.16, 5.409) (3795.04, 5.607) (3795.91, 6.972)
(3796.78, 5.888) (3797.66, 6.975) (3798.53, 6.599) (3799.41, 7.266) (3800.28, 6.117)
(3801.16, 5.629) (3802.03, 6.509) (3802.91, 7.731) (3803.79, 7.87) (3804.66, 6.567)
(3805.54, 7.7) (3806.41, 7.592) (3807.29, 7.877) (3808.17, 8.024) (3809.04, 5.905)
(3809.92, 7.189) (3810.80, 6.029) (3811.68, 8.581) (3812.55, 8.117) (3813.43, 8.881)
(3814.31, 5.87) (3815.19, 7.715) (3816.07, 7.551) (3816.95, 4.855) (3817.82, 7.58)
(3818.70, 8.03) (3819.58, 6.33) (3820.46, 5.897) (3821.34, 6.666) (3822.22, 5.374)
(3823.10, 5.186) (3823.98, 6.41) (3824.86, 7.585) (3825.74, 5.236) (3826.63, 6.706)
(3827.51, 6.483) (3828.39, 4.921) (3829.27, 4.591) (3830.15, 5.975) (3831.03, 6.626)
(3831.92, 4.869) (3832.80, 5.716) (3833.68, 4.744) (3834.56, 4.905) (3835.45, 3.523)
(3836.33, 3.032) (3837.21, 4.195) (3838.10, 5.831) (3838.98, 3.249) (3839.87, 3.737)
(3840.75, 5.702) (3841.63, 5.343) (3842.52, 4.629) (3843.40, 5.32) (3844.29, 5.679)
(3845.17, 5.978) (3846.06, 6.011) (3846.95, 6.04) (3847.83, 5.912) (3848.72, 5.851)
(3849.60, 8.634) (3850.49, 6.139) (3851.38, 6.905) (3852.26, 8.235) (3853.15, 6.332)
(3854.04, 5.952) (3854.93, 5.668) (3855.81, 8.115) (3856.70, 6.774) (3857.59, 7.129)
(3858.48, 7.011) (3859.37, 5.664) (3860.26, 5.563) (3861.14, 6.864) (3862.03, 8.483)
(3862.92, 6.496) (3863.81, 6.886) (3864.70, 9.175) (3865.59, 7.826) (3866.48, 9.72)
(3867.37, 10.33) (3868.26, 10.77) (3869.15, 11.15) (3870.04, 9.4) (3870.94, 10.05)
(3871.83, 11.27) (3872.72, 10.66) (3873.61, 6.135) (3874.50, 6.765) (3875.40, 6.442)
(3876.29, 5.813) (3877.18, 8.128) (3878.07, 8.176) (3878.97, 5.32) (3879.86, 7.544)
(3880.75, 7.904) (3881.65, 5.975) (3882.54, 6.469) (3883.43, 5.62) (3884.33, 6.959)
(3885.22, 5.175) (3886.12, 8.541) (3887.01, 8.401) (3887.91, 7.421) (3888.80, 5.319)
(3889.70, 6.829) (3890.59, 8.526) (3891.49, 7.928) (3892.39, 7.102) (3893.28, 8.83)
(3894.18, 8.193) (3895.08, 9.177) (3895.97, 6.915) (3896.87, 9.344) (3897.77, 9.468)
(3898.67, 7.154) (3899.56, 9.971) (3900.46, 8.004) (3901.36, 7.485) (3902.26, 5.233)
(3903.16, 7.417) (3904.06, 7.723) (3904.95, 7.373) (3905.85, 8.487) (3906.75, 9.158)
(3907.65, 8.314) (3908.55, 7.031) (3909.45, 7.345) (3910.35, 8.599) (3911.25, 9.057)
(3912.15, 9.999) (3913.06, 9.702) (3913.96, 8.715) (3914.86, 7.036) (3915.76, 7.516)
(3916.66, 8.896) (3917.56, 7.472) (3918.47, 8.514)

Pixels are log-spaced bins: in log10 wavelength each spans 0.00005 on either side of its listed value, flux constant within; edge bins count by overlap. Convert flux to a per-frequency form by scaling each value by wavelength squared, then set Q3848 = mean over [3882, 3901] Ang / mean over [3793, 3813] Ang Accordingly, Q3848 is 1.15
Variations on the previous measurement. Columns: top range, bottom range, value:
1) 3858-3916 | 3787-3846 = 1.30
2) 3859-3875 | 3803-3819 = 1.20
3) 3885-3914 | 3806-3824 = 1.21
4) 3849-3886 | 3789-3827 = 1.13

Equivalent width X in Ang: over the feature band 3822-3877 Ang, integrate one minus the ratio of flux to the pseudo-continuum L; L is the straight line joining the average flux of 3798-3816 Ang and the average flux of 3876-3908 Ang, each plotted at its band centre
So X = 5.9 Ang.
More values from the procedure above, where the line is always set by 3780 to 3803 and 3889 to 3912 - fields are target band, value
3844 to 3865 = 2.7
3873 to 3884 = 1.6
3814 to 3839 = 5.9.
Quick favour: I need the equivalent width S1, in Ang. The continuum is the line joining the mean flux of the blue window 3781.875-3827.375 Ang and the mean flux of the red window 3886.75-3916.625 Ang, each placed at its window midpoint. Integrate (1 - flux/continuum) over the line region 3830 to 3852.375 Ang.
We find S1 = 5.97 Ang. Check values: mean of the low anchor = 7.05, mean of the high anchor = 8.03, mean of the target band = 5.45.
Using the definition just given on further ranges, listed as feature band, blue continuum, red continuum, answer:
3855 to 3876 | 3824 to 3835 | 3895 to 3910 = -4.0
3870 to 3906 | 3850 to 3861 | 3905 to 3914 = 0.6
